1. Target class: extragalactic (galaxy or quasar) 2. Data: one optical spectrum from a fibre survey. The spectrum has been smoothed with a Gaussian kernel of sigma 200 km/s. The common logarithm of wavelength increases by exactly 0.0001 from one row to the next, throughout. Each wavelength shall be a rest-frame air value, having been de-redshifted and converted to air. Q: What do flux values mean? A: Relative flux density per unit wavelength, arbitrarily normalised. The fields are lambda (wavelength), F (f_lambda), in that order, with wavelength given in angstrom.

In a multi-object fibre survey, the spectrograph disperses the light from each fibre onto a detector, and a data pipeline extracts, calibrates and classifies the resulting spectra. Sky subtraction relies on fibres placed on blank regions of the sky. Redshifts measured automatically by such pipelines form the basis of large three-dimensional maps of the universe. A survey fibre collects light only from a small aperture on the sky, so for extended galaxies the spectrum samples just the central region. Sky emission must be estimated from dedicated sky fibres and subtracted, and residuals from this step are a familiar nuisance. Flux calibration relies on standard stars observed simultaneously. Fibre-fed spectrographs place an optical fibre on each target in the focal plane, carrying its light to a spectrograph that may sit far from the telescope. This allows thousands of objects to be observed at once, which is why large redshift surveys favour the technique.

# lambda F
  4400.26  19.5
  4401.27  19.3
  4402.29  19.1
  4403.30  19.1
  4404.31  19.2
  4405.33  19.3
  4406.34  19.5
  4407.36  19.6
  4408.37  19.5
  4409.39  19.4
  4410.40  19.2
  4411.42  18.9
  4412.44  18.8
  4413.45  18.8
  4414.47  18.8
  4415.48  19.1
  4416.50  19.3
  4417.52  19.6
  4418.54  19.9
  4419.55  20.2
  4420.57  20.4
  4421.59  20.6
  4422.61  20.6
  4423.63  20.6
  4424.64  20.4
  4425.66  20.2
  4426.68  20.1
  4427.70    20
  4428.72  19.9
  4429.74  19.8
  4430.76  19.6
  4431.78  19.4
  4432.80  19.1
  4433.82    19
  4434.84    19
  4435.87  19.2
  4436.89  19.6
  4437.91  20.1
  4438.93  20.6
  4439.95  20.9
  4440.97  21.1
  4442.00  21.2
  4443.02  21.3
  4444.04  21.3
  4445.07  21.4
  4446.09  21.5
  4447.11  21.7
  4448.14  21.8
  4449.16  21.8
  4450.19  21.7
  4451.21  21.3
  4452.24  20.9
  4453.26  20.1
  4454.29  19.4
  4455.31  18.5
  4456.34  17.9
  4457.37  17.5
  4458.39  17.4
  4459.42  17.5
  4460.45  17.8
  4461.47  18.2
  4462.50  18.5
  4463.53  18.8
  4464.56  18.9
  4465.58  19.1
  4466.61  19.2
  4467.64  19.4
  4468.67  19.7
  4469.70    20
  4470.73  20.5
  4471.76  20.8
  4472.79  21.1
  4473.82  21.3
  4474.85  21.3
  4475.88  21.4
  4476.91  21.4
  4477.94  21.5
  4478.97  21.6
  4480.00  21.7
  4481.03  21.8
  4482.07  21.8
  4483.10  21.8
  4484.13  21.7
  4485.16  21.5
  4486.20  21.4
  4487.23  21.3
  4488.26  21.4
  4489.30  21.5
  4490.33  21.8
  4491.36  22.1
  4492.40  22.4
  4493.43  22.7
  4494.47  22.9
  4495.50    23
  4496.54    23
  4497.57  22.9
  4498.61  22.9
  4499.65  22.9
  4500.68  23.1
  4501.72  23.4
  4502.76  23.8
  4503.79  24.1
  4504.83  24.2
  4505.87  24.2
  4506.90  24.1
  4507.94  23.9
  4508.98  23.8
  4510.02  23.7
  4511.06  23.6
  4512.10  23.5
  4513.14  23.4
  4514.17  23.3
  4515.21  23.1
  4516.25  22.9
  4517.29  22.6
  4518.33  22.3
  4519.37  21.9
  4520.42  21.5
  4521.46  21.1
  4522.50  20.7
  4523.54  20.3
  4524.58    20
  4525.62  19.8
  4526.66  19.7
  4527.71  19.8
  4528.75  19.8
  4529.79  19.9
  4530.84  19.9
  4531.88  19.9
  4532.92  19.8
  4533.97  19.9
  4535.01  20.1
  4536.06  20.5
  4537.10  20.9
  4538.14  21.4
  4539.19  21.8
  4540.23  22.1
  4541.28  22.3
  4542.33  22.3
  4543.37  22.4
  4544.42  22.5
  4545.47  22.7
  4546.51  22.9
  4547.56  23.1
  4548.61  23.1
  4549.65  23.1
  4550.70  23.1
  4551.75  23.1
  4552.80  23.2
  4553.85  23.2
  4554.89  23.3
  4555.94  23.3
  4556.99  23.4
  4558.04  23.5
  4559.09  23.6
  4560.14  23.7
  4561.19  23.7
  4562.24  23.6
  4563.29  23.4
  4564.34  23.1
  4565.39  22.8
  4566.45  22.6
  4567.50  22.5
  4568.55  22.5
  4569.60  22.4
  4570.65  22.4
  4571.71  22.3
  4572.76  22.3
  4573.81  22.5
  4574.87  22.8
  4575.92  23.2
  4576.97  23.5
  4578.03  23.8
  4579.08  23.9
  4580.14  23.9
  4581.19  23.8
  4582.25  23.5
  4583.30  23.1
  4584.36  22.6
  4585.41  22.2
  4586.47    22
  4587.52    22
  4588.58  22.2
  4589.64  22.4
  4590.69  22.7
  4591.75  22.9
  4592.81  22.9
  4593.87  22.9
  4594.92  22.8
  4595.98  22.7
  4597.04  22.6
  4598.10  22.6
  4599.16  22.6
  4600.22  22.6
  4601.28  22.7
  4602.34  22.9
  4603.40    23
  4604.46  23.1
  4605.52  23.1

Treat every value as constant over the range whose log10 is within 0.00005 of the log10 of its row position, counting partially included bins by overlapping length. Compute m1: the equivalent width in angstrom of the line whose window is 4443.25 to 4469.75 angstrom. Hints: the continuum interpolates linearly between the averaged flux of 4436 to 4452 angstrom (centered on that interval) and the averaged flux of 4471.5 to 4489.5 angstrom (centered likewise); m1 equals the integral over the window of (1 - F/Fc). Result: 1.9 angstrom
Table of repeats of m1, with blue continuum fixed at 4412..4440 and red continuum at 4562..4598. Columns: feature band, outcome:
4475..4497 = -1.0 angstrom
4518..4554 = 0.9 angstrom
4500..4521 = -1.8 angstrom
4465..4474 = 0.2 angstrom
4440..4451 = -0.7 angstrom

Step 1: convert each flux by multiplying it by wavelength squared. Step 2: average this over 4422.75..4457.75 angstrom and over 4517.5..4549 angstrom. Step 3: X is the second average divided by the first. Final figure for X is 1.09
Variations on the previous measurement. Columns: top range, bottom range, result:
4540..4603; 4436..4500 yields 1.15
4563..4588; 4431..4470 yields 1.22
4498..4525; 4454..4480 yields 1.19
